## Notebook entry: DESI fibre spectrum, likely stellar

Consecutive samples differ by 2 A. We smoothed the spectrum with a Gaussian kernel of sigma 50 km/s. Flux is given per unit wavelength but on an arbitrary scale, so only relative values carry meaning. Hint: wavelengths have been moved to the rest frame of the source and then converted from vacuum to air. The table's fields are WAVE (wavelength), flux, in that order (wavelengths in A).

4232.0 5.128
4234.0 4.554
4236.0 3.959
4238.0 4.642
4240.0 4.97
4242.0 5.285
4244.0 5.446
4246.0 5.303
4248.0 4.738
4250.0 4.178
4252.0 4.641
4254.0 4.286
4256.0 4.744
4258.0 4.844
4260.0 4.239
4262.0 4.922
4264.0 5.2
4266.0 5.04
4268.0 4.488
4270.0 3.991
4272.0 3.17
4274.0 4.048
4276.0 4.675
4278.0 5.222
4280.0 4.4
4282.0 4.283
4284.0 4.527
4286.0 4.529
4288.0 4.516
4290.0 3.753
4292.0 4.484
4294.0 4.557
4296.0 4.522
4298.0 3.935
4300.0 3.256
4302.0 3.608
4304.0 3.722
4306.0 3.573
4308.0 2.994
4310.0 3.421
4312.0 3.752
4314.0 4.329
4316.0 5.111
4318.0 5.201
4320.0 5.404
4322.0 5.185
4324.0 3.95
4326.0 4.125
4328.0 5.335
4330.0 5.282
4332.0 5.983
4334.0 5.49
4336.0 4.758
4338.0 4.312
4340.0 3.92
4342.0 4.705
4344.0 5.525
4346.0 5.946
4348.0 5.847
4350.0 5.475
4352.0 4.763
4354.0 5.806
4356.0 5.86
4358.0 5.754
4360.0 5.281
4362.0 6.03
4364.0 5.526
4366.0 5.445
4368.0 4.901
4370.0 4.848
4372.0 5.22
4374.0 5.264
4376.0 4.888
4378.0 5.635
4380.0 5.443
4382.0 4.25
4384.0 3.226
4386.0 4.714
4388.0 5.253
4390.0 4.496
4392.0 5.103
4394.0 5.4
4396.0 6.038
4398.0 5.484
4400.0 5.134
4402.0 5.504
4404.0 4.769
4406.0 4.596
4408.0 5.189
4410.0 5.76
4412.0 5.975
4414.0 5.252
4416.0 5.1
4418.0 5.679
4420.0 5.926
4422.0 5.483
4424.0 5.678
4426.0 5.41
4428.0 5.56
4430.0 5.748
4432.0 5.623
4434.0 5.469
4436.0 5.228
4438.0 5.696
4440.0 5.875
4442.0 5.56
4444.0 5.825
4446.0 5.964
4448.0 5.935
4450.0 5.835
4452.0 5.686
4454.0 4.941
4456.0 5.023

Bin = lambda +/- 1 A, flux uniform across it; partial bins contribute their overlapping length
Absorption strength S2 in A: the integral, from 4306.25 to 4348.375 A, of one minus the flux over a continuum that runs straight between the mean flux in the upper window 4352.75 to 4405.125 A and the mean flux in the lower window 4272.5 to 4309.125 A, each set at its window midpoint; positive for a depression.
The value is -1.6 A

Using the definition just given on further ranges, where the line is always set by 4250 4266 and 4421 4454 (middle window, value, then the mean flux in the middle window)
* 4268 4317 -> 7.6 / 4.11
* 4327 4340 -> 0.0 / 5.1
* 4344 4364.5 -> -1.7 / 5.63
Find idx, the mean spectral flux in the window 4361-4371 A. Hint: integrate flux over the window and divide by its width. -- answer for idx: 5.35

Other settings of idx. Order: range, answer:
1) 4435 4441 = 5.6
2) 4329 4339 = 5.17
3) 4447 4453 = 5.82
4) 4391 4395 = 5.25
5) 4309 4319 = 4.36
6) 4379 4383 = 4.85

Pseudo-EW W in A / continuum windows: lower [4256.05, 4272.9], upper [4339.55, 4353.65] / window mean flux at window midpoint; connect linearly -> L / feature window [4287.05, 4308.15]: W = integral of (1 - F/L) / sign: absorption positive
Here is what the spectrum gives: 3.8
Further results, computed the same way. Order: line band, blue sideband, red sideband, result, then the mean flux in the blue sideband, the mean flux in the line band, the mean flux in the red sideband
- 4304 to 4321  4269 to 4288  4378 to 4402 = 1.3 A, 4.33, 4.19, 5.01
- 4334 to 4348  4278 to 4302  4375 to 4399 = -1.0 A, 4.26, 4.98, 4.99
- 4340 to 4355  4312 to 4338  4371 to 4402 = -1.1 A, 4.94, 5.34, 5.05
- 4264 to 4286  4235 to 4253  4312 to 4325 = 1.7 A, 4.8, 4.43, 4.78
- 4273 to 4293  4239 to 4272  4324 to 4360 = 1.8 A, 4.72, 4.44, 5.19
